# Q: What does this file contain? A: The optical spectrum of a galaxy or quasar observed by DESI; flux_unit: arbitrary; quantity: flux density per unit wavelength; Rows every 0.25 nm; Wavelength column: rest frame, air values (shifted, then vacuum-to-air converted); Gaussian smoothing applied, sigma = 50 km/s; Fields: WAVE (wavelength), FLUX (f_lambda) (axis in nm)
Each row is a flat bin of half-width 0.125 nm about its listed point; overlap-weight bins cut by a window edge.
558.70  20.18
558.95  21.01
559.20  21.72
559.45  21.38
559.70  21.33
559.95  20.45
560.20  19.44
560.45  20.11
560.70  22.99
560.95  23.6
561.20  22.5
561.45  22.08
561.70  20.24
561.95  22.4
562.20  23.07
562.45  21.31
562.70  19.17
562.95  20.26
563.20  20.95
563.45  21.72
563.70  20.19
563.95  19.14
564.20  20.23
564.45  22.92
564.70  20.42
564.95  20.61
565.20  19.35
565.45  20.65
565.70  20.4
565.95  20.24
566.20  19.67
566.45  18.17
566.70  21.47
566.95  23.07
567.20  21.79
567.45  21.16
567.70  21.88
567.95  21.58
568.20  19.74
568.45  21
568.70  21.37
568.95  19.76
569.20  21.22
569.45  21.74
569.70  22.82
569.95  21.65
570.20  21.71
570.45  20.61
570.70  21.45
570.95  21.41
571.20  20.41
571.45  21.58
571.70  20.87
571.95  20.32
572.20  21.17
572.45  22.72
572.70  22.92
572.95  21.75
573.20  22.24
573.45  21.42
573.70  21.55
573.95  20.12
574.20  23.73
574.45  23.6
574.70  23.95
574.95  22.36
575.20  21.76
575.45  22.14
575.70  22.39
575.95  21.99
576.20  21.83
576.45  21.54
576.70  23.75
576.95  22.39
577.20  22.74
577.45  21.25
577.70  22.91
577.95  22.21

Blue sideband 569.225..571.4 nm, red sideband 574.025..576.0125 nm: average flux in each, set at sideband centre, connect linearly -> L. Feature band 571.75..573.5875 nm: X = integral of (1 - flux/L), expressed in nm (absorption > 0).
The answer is 0.028 nm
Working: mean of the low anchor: 21.5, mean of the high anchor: 22.7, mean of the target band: 21.8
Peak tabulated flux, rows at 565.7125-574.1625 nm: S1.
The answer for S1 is 23.07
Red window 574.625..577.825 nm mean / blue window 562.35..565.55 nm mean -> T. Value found 1.09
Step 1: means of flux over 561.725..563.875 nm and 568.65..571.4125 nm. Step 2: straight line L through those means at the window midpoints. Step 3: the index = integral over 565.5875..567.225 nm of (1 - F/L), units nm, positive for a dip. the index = 0.04 nm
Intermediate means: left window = 21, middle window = 20.6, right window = 21.3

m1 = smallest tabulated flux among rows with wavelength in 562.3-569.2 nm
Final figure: 18.17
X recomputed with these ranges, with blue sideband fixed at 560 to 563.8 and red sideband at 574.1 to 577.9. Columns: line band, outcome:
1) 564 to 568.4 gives 0.190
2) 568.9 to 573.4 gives 0.129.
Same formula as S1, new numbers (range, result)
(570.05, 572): 21.71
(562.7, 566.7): 22.92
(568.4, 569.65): 21.74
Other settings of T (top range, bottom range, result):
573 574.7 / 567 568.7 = 1.04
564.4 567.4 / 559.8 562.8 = 0.96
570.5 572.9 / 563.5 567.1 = 1.04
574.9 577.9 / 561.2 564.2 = 1.06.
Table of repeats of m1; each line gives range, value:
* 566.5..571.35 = 19.74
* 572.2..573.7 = 21.17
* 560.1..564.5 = 19.14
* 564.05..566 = 19.35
